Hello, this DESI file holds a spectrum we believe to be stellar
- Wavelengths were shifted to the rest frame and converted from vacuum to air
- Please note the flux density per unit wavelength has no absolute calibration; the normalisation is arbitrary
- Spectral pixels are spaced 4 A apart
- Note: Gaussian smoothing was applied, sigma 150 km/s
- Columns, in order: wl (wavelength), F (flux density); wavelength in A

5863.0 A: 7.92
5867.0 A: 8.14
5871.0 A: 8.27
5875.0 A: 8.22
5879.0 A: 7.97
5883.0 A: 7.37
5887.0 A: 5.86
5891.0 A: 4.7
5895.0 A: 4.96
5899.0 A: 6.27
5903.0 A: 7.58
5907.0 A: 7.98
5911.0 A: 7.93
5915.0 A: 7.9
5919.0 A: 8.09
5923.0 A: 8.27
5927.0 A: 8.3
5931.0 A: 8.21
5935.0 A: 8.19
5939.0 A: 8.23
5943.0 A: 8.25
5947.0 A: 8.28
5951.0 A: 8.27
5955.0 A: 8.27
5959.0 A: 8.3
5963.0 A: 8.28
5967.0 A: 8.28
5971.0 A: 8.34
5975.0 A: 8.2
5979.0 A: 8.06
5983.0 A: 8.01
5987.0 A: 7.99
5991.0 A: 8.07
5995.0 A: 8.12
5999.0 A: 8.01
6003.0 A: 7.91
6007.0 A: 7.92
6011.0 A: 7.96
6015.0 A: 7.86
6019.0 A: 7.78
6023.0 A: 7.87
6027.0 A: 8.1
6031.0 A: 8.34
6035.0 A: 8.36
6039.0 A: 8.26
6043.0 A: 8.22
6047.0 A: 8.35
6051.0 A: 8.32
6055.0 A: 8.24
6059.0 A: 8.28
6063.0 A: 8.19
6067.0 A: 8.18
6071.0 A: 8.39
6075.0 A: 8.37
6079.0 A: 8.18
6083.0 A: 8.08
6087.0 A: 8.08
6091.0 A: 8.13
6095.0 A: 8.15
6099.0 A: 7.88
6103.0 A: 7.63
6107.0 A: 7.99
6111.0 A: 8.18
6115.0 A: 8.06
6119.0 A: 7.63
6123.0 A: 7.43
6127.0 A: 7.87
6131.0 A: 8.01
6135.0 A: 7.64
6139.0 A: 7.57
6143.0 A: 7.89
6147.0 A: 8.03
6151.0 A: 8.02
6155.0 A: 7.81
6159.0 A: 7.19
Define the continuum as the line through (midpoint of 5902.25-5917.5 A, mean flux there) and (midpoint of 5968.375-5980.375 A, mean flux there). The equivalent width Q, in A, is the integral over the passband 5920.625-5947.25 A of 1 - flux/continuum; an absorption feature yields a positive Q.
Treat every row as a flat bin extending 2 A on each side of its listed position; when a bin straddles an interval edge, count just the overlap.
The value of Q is -0.8 A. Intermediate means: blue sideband 7.88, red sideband 8.21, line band 8.24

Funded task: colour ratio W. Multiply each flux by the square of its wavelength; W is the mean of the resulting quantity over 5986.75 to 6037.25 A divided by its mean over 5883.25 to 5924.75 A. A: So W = 1.19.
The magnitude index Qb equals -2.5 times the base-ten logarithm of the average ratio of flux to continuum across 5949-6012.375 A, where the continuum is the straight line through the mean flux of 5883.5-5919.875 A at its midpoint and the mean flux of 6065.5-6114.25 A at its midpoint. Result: -0.11 mag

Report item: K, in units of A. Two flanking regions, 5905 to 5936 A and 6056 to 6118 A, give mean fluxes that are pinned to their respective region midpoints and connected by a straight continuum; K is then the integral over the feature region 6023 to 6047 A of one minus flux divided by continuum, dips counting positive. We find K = -0.4 A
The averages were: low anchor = 8.11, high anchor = 8.11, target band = 8.23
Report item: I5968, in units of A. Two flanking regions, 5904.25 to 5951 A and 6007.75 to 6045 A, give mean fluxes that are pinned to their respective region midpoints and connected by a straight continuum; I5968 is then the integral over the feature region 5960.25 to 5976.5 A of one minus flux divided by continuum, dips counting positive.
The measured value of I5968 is -0.3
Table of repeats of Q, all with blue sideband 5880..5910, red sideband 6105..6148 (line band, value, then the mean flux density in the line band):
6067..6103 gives -2.52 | 8.13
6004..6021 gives -1.67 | 7.88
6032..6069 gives -4.36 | 8.27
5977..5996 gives -2.76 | 8.05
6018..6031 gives -1.34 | 7.99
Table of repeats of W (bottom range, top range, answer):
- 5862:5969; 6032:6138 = 1.11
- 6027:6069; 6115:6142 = 0.96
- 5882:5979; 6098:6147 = 1.08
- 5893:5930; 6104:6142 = 1.12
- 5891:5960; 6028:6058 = 1.11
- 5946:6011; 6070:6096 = 1.04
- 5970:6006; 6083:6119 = 1.03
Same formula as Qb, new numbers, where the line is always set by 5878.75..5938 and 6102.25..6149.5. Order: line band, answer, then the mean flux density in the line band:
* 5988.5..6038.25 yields -0.07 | 8.03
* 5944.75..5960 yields -0.12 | 8.28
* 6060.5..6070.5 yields -0.07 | 8.22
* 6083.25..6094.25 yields -0.05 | 8.11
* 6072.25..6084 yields -0.07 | 8.23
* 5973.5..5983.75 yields -0.09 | 8.09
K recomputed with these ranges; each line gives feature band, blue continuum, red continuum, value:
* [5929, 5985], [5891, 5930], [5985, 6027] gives -4.3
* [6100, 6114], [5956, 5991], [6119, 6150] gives -0.2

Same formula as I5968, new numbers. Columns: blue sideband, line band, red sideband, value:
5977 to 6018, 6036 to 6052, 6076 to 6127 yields -0.6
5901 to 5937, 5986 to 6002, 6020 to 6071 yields 0.2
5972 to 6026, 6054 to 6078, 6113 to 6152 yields -1.1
